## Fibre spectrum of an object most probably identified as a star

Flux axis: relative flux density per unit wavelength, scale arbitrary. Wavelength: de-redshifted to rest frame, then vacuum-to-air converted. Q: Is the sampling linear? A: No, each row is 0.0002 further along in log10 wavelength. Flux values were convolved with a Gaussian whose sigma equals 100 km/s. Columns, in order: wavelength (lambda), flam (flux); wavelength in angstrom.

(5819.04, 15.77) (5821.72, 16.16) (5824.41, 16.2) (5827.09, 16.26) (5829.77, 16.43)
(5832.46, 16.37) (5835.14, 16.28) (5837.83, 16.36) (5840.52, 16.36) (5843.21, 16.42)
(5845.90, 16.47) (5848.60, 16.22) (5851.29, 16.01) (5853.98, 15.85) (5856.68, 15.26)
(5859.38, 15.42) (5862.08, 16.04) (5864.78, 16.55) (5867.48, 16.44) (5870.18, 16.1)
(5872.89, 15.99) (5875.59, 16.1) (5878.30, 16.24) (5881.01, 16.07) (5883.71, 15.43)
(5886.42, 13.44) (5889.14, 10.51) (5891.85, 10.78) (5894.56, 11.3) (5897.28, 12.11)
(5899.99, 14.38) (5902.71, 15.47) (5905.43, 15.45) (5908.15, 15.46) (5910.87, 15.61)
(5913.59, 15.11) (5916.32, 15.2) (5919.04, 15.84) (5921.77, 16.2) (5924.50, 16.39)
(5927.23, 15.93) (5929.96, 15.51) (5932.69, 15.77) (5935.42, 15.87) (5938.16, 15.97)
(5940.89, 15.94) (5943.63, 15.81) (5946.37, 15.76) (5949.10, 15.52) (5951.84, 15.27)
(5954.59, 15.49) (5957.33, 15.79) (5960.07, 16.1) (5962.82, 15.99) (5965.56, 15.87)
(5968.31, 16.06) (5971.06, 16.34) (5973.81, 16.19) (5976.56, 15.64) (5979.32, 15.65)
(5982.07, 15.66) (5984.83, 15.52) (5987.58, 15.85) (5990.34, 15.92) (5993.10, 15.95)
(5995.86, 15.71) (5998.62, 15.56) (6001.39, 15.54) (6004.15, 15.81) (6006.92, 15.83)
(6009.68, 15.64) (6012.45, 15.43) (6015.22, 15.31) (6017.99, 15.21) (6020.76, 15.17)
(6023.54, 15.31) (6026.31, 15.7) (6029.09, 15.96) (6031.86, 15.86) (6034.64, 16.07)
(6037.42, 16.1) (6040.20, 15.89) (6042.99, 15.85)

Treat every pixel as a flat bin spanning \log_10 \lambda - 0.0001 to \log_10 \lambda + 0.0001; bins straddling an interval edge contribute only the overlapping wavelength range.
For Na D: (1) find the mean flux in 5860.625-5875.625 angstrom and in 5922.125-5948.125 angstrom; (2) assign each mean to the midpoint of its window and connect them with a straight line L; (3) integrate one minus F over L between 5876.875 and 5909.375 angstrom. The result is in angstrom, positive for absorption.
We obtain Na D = 4.5 angstrom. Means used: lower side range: 16.2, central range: 13.9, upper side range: 15.9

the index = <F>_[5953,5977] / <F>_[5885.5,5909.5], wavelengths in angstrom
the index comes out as 1.21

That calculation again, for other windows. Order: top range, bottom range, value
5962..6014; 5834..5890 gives 1.00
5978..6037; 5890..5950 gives 1.04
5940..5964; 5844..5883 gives 0.98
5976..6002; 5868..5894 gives 1.08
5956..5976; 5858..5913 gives 1.09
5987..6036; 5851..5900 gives 1.06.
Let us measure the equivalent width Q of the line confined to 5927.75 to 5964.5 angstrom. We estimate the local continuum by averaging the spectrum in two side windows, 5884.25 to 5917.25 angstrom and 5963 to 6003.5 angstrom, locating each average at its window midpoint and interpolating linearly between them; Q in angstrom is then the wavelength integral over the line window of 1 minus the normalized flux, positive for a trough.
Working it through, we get -2.1 angstrom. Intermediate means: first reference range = 13.8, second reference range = 15.8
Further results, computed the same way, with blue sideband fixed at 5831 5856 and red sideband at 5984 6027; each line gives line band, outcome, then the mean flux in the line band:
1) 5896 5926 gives 1.4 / 15.2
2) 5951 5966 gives 0.0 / 15.8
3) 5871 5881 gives 0.0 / 16.1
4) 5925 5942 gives 0.0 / 15.9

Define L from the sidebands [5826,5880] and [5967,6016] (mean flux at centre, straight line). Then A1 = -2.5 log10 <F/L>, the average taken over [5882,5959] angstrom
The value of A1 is 0.07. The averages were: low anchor 16.2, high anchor 15.8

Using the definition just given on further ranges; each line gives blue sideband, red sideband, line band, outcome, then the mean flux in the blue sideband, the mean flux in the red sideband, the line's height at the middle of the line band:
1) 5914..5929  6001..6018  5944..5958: 0.01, 15.8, 15.6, 15.8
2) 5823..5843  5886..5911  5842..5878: -0.07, 16.3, 13.3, 15.1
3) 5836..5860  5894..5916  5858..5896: 0.04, 16.1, 14.5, 15.3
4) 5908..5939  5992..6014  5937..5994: -0.01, 15.7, 15.7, 15.7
